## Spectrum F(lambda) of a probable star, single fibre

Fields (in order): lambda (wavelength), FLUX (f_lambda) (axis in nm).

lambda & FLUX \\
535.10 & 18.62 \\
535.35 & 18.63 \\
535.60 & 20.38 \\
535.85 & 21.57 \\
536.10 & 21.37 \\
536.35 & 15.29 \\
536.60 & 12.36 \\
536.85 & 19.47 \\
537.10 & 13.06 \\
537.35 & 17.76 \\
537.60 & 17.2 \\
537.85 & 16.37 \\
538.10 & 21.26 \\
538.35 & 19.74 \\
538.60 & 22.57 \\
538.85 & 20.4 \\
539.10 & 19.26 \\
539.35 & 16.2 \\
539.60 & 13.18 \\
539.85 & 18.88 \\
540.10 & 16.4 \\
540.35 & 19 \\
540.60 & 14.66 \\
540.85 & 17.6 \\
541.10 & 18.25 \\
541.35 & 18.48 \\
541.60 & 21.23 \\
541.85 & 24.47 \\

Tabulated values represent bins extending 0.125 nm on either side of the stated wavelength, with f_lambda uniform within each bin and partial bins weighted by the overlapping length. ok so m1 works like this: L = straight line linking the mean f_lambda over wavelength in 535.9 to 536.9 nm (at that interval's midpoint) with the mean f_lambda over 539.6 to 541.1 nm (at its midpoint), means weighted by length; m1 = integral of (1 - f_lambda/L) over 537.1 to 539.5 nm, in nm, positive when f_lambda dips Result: -0.20 nm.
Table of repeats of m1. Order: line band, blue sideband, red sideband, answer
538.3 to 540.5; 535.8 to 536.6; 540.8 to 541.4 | -0.02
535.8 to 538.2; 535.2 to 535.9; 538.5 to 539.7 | 0.24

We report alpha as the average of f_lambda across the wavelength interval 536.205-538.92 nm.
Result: 17.7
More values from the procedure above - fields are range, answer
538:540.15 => 18.7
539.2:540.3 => 16.4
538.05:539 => 20.9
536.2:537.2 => 15.3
